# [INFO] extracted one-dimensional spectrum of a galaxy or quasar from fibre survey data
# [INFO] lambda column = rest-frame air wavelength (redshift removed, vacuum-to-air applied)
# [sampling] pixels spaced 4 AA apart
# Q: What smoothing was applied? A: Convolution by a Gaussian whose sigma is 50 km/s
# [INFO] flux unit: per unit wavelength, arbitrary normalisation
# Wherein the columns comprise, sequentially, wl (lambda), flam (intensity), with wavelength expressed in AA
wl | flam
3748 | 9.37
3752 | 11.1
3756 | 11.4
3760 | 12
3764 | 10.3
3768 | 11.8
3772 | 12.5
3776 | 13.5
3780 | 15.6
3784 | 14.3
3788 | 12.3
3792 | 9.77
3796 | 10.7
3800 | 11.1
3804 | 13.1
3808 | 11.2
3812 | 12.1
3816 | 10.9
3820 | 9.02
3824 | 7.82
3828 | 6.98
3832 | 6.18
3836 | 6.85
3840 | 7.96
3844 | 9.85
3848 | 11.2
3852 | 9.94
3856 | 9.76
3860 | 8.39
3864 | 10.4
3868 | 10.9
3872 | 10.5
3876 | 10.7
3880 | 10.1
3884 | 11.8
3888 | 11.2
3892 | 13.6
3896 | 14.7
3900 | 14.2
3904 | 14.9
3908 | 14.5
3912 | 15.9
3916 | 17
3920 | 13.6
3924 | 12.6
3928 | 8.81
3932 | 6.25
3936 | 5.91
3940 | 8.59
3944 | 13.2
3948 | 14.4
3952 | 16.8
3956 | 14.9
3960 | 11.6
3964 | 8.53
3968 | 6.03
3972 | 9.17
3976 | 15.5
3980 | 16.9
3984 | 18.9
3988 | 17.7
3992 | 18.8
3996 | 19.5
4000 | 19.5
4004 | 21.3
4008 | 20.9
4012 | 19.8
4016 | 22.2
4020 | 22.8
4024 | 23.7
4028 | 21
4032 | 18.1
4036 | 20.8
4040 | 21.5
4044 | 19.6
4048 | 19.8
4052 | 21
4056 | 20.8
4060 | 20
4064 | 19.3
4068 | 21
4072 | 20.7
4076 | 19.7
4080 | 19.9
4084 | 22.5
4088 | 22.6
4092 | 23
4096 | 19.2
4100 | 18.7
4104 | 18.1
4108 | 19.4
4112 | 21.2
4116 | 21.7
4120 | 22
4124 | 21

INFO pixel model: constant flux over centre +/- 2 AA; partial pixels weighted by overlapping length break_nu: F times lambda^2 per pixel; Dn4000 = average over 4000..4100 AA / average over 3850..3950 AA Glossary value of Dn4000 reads 1.92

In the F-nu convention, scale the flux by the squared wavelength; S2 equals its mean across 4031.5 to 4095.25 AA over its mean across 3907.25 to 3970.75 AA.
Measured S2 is 1.88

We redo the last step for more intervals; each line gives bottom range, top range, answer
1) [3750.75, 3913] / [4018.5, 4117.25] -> 2.07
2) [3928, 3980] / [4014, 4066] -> 1.96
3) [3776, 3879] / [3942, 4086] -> 1.95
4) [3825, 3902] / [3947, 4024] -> 1.75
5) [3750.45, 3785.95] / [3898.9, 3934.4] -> 1.12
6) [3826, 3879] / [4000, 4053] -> 2.47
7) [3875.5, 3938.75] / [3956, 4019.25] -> 1.41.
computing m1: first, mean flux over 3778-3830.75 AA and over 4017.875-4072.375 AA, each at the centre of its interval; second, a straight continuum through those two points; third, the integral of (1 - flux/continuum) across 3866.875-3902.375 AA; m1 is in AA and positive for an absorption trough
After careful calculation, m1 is 5.7 AA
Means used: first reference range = 11.1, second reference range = 20.7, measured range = 12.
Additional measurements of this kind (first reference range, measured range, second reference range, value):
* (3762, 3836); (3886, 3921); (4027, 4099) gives 0.8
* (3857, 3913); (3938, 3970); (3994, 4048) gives 9.1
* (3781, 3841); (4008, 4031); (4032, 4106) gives -4.0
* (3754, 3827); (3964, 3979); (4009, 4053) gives 6.6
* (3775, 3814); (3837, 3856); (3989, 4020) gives 6.3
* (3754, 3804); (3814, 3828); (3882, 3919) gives 4.3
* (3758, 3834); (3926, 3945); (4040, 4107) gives 9.0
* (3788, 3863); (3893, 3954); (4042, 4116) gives 4.2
